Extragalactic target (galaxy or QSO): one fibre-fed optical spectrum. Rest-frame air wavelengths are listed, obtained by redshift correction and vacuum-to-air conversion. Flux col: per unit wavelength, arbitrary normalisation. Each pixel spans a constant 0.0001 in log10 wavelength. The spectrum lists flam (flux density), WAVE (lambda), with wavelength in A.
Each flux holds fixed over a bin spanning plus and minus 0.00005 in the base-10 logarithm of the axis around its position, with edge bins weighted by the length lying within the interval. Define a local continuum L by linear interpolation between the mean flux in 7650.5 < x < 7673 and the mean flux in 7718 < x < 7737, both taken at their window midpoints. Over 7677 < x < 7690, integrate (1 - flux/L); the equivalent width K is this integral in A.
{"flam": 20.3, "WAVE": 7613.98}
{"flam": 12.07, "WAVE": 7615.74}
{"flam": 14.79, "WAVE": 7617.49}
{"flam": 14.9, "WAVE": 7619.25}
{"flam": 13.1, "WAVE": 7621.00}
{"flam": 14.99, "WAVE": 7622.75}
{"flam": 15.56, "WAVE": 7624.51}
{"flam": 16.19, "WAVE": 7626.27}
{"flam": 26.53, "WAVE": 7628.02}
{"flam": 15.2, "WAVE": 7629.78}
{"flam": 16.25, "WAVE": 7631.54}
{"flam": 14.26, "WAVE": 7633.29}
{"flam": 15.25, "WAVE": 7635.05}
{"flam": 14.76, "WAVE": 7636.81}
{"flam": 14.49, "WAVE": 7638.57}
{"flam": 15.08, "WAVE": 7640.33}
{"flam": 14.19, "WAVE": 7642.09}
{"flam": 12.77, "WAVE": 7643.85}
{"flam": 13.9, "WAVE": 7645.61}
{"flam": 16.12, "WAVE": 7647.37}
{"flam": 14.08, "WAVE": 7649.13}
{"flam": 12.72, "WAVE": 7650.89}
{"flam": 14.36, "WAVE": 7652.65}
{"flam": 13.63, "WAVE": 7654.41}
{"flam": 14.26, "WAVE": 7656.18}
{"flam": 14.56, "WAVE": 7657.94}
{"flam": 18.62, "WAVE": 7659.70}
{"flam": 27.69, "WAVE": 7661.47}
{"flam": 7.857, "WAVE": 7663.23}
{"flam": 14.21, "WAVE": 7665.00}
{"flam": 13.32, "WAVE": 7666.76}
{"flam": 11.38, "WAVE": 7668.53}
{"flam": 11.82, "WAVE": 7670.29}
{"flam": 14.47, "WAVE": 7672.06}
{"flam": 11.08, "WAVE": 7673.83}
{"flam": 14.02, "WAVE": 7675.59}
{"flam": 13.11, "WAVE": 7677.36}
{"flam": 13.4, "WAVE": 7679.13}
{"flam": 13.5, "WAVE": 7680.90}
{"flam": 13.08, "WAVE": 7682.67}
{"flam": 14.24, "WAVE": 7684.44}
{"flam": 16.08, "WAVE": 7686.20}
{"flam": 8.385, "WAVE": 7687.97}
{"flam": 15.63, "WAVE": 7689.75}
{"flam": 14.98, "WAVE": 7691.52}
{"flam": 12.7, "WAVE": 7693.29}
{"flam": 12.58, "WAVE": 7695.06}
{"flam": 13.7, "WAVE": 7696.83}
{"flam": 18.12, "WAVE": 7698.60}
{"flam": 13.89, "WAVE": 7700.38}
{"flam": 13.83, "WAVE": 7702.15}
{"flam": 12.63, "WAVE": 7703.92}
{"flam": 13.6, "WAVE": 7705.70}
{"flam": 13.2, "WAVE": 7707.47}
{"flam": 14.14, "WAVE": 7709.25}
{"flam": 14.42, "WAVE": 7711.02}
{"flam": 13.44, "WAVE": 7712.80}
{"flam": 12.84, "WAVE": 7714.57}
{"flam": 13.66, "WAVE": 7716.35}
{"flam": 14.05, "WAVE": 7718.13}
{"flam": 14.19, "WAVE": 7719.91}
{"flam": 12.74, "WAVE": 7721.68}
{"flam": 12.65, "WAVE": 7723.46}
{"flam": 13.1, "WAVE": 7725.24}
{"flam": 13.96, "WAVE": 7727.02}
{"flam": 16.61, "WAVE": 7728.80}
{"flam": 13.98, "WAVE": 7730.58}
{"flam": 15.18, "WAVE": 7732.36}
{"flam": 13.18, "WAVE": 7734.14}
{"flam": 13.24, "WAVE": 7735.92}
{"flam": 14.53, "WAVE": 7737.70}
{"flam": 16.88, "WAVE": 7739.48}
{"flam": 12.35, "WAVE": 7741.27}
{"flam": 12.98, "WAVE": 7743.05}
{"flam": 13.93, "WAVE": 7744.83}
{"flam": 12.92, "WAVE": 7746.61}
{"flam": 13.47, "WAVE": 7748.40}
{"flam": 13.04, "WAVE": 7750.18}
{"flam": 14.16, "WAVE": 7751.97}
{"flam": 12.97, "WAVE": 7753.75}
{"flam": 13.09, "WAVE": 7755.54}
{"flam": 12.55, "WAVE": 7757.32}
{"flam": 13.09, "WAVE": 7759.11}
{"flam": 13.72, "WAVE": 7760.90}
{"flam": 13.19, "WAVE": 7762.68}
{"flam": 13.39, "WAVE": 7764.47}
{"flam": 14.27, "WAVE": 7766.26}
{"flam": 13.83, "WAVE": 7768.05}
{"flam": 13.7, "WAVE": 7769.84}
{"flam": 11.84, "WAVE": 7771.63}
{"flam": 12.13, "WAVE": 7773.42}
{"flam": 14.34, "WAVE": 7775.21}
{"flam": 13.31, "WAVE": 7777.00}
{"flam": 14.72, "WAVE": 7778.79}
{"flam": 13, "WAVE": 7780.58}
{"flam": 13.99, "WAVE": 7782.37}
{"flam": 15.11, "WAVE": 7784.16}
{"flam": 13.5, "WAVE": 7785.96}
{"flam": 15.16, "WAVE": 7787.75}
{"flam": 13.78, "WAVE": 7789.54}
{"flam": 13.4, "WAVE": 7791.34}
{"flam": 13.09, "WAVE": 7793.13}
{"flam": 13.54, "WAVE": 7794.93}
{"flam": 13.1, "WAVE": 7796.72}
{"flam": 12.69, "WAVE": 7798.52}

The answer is 0.9 A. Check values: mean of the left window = 14.6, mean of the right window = 13.9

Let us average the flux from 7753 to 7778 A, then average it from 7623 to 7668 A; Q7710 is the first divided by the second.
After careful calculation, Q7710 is 0.9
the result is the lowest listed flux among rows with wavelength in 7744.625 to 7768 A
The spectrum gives 12.55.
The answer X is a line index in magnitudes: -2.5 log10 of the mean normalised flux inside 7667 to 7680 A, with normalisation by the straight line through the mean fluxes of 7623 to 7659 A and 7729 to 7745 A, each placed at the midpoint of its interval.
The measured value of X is 0.16 mag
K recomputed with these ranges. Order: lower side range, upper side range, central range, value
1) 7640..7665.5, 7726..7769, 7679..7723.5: 1.98 A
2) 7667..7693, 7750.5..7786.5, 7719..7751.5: -1.09 A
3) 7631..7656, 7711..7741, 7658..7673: -0.63 A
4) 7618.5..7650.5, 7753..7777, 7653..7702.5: 2.01 A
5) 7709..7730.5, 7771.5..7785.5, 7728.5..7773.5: 0.38 A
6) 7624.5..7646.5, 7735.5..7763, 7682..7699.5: 0.82 A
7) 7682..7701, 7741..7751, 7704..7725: 0.21 A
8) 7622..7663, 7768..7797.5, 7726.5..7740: -0.26 A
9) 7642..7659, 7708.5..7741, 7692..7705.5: 0.10 A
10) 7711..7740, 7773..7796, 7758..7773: 0.58 A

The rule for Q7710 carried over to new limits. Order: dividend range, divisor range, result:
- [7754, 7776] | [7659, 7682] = 0.94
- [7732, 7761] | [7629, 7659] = 0.94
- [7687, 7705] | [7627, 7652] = 0.89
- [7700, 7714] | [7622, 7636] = 0.81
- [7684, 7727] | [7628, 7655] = 0.92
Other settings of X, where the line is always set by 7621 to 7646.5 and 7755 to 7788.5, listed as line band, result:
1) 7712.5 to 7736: 0.036 mag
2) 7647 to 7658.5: 0.085 mag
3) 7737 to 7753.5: 0.015 mag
